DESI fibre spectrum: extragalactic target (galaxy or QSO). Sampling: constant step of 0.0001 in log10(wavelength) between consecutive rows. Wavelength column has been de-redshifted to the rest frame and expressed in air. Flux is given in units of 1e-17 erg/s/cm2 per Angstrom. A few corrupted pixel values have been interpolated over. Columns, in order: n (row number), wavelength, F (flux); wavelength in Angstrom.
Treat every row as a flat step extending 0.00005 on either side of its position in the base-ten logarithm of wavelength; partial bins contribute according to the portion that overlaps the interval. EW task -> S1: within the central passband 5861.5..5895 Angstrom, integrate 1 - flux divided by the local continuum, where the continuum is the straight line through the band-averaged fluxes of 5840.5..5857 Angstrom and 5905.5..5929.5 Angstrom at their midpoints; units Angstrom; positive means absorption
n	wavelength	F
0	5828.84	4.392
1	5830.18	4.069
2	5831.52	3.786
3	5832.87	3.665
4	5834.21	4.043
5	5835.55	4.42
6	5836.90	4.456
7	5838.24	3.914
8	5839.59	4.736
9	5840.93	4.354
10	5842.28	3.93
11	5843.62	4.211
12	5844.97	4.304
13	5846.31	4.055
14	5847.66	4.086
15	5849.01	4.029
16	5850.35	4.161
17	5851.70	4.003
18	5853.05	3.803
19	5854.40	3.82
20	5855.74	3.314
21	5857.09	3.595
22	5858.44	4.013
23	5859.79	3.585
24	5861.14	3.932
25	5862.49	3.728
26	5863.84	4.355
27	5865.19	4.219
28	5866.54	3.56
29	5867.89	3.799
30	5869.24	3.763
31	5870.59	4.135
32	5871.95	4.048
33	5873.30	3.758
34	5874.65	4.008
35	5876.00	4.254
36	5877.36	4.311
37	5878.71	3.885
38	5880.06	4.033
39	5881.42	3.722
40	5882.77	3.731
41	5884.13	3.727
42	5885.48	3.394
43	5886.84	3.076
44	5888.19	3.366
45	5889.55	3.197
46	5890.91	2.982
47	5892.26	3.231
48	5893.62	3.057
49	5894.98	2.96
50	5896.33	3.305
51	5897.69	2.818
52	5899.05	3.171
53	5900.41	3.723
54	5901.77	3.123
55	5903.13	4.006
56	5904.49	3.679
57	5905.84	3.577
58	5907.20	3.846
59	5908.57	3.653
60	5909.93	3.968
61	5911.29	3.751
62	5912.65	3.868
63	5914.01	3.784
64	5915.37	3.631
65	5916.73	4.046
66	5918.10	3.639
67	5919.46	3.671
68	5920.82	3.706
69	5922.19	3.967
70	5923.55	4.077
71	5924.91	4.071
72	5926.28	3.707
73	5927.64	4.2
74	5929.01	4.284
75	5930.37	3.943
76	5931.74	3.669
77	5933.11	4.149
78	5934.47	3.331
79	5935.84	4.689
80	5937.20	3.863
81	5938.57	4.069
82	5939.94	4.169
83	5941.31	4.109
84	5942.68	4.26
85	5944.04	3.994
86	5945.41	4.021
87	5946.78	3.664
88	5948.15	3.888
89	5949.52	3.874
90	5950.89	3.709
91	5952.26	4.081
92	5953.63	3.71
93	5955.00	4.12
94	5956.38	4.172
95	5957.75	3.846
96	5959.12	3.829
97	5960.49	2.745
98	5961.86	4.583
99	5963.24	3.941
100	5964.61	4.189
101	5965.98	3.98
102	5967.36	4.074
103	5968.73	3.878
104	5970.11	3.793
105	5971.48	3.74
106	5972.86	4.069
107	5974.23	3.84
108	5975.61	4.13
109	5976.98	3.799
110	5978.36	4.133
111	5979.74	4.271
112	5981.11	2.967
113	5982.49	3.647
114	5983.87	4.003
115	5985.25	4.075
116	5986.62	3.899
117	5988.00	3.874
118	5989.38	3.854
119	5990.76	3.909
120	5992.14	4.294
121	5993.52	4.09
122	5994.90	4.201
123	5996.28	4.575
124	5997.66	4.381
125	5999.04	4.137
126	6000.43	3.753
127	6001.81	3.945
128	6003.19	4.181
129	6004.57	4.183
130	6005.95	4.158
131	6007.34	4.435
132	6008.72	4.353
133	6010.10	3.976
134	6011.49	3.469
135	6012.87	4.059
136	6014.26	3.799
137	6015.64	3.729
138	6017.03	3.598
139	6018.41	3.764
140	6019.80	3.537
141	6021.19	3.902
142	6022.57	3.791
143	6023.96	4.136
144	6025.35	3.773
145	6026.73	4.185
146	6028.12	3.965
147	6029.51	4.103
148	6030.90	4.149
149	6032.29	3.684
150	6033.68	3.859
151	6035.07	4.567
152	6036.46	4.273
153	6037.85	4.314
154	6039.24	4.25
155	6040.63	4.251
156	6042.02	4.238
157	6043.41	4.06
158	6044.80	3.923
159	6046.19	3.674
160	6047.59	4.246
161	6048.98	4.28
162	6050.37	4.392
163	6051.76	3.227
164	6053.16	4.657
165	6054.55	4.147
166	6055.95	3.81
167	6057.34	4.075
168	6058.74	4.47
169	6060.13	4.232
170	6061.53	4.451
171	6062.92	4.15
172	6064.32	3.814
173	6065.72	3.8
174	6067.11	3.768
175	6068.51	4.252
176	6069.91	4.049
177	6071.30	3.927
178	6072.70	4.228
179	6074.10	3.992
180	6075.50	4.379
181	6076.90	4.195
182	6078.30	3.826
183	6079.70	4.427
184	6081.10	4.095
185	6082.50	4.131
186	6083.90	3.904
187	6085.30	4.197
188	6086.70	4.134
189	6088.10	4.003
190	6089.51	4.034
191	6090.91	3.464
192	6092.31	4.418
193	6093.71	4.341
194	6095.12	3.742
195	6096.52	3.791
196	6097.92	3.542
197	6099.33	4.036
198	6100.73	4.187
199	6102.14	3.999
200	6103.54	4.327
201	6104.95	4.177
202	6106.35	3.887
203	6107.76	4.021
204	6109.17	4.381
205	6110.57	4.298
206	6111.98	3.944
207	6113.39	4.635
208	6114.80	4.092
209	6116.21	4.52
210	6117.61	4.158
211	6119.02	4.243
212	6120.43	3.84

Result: 1.9 Angstrom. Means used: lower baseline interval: 3.99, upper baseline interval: 3.86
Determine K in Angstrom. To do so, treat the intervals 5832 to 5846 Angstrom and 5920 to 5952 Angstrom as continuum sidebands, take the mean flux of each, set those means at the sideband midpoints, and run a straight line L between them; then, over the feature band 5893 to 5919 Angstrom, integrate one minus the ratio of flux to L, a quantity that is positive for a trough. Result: 3.1 Angstrom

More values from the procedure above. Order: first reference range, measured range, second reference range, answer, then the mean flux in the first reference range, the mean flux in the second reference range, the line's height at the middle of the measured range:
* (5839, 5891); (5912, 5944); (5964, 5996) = -0.3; 3.88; 3.95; 3.92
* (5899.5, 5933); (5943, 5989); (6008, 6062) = 0.1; 3.82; 4.03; 3.91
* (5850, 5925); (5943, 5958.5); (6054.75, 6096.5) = -0.4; 3.7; 4.08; 3.83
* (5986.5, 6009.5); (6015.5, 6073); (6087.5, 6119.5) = 1.1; 4.14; 4.1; 4.12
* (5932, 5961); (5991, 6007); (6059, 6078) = -0.7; 3.92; 4.1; 4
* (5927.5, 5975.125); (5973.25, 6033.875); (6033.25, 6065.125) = 1.3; 3.95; 4.15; 4.06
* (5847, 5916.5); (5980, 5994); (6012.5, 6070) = 0.2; 3.7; 4.03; 3.92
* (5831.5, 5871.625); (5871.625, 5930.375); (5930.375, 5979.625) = 4.4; 4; 3.95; 3.97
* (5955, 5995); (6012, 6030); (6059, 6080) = 0.6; 3.92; 4.1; 4.01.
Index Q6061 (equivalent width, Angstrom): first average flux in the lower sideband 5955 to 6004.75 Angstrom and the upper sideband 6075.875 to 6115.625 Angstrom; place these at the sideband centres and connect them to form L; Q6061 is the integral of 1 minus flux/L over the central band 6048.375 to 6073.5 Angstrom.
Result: -0.28 Angstrom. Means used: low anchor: 3.97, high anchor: 4.08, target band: 4.1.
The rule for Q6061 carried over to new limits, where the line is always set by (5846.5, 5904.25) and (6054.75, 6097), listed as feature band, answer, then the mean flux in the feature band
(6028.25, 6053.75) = -0.7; 4.11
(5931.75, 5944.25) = -0.8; 4.05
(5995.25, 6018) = -0.6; 4.04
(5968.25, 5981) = -0.1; 3.92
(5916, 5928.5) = -0.4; 3.9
